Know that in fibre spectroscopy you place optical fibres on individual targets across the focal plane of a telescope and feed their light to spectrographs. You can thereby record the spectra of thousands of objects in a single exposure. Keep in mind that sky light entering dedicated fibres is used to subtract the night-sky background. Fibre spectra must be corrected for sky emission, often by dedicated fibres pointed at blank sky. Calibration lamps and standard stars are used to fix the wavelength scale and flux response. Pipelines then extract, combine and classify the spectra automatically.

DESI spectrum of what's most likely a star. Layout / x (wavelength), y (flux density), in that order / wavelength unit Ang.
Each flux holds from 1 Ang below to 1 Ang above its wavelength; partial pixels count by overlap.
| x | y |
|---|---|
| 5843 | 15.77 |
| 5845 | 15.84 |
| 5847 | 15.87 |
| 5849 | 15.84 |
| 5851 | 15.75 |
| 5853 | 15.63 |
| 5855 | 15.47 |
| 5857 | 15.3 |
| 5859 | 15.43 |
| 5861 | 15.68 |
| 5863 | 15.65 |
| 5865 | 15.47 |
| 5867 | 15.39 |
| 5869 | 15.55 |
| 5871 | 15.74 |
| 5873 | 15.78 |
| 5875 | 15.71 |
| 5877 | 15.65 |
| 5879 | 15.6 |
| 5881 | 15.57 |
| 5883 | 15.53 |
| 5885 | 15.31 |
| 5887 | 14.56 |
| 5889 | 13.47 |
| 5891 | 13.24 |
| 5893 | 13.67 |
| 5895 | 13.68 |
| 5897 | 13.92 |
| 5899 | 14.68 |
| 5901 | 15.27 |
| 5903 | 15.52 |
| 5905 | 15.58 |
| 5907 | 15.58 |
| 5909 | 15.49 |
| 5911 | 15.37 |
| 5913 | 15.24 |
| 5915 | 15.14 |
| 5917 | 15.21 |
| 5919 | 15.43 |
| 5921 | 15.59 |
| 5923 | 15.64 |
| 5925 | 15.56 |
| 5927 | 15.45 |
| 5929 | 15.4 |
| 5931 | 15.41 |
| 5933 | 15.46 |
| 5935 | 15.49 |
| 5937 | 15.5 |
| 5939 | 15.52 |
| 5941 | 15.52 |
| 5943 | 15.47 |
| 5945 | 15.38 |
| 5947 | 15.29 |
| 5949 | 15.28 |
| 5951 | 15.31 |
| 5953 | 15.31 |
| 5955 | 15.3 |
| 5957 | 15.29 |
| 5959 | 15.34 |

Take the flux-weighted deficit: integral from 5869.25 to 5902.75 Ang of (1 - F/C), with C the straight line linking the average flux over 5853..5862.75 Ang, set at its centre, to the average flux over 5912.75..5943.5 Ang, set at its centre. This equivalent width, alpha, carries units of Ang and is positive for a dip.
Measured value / 1.3 Ang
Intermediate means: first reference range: 15.5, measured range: 14.9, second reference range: 15.4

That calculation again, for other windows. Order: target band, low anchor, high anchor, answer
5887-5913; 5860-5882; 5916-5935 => 1.5 Ang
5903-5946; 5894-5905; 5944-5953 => -1.3 Ang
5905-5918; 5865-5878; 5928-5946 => 0.1 Ang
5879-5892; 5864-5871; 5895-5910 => 0.5 Ang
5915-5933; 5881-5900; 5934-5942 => -0.3 Ang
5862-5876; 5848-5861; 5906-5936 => -0.1 Ang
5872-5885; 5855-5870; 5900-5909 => -0.1 Ang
